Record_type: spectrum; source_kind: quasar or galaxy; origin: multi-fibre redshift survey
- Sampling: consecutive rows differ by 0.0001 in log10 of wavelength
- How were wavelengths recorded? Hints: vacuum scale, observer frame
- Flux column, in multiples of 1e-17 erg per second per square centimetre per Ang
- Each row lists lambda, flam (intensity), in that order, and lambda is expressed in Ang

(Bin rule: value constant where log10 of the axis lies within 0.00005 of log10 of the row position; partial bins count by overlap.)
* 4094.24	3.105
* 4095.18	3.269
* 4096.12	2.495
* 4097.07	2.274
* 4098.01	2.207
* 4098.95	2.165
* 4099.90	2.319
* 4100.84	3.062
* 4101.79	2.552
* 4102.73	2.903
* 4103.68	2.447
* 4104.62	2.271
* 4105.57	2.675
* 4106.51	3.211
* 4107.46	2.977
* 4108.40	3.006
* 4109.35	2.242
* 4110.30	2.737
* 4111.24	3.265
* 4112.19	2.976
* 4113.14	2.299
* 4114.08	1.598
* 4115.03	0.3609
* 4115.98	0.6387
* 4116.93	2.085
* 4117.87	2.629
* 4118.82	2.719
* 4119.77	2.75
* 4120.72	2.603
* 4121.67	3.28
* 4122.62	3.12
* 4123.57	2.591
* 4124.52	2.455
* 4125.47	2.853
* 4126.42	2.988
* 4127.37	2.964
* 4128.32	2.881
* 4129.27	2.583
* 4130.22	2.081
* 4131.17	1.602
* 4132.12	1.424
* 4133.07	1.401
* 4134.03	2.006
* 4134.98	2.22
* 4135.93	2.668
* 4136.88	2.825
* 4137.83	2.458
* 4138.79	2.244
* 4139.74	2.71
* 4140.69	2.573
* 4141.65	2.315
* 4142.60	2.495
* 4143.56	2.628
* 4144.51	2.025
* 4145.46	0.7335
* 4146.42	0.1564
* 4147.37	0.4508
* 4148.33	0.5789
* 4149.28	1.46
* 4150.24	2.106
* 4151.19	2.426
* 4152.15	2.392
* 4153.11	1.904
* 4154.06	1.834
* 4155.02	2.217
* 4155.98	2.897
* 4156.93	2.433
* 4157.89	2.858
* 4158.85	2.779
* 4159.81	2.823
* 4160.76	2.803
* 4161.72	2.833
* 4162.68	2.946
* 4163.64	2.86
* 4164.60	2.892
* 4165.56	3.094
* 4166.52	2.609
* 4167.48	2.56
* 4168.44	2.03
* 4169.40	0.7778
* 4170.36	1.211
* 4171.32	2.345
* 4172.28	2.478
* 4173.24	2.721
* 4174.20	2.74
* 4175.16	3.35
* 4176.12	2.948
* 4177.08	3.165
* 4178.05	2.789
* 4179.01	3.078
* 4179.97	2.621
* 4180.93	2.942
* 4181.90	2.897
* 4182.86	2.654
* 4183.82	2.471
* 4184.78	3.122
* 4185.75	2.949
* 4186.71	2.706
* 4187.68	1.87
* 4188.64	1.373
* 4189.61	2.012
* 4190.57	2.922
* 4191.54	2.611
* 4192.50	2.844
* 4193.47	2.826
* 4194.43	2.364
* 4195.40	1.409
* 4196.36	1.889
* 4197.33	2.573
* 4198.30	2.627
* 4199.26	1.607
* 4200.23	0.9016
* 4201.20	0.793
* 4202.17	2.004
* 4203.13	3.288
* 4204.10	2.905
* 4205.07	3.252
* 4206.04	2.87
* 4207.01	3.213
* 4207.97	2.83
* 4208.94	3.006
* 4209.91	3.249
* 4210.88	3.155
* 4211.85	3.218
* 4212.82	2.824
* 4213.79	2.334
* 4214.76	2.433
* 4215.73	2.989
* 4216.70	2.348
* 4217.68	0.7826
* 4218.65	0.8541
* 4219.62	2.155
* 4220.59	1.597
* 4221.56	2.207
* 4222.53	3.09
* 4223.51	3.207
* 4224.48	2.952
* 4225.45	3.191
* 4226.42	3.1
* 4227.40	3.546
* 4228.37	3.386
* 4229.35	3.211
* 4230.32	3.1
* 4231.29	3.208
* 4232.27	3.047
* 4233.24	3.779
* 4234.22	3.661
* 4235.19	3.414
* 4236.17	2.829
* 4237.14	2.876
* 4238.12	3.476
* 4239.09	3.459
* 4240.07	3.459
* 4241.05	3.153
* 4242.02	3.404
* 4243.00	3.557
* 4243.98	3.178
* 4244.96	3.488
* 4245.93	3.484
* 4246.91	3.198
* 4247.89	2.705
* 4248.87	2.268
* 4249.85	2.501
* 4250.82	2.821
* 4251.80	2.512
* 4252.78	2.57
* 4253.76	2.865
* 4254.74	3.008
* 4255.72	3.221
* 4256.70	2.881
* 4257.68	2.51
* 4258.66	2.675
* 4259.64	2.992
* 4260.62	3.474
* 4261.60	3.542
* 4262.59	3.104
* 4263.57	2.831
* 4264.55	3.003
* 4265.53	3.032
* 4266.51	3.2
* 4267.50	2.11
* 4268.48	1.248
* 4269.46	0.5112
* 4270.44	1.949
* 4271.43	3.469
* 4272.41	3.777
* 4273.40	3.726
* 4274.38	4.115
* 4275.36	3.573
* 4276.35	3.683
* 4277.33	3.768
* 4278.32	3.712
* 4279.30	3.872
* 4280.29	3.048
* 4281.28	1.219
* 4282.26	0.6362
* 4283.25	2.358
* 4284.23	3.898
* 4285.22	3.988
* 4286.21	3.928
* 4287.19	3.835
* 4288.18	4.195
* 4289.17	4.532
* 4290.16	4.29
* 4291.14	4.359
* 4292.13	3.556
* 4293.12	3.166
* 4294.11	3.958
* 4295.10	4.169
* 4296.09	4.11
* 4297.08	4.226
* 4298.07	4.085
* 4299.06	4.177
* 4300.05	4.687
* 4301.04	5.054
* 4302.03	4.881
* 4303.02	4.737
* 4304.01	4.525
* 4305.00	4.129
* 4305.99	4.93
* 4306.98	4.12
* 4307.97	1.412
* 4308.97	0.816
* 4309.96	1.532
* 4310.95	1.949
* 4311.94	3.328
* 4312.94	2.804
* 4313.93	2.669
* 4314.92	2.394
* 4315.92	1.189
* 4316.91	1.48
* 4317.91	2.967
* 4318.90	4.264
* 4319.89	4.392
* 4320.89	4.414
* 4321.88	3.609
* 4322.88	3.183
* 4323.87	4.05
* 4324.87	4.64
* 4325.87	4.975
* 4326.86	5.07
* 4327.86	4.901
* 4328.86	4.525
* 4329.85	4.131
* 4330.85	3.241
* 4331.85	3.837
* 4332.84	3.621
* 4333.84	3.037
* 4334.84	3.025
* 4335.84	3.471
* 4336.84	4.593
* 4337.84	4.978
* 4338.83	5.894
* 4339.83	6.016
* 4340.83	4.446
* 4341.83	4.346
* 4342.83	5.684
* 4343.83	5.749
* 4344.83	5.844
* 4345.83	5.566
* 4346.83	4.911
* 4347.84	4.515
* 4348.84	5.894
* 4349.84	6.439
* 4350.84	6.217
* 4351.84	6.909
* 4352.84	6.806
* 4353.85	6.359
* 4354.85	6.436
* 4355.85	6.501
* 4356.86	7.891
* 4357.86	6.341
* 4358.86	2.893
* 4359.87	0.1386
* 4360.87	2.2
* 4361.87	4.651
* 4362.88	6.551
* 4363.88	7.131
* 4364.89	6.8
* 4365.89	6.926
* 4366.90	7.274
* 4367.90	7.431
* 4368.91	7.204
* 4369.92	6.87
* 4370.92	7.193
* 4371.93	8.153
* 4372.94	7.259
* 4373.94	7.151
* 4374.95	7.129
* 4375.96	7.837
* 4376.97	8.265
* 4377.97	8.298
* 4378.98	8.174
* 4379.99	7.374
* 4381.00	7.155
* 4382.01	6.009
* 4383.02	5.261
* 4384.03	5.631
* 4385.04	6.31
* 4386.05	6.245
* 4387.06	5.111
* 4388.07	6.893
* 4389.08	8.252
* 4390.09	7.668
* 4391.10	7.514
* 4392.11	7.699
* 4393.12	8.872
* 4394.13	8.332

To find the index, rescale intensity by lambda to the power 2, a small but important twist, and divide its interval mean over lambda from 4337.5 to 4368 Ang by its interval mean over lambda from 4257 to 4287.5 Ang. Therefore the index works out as 2.0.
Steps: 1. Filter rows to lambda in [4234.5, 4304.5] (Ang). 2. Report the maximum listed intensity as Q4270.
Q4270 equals 5.054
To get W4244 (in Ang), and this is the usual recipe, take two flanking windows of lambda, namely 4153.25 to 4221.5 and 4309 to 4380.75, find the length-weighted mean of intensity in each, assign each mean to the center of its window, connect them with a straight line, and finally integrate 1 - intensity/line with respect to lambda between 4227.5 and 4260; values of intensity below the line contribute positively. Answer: 3.00 Ang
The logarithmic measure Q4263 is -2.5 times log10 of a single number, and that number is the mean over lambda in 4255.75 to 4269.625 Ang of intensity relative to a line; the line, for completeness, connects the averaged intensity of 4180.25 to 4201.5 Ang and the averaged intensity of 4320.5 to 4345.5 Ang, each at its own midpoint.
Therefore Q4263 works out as 0.24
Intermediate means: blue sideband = 2.3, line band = 2.72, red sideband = 4.46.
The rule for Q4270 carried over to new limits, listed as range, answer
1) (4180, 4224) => 3.288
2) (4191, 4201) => 2.844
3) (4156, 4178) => 3.35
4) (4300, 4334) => 5.07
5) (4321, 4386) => 8.298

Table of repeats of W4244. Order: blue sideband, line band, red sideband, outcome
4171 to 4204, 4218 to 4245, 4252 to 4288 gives -2.8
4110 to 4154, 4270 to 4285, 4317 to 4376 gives 4.0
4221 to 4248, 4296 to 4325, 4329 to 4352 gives 6.0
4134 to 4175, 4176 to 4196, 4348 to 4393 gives 1.9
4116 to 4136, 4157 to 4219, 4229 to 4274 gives 4.1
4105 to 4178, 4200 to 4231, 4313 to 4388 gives 7.0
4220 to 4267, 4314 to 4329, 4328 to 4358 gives 3.4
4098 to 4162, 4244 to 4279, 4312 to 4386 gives 9.8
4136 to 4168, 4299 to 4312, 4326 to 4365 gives 2.6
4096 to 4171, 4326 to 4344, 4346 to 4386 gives 4.2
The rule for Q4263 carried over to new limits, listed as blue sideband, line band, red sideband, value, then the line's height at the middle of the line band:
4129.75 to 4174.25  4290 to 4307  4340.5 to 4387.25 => 0.16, 4.97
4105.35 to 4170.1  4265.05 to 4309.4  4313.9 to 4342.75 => 0.04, 3.6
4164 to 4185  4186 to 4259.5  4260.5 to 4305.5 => 0.11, 3.01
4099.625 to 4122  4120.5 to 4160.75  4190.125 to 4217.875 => 0.11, 2.49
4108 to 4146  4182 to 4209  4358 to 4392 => 0.40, 3.5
